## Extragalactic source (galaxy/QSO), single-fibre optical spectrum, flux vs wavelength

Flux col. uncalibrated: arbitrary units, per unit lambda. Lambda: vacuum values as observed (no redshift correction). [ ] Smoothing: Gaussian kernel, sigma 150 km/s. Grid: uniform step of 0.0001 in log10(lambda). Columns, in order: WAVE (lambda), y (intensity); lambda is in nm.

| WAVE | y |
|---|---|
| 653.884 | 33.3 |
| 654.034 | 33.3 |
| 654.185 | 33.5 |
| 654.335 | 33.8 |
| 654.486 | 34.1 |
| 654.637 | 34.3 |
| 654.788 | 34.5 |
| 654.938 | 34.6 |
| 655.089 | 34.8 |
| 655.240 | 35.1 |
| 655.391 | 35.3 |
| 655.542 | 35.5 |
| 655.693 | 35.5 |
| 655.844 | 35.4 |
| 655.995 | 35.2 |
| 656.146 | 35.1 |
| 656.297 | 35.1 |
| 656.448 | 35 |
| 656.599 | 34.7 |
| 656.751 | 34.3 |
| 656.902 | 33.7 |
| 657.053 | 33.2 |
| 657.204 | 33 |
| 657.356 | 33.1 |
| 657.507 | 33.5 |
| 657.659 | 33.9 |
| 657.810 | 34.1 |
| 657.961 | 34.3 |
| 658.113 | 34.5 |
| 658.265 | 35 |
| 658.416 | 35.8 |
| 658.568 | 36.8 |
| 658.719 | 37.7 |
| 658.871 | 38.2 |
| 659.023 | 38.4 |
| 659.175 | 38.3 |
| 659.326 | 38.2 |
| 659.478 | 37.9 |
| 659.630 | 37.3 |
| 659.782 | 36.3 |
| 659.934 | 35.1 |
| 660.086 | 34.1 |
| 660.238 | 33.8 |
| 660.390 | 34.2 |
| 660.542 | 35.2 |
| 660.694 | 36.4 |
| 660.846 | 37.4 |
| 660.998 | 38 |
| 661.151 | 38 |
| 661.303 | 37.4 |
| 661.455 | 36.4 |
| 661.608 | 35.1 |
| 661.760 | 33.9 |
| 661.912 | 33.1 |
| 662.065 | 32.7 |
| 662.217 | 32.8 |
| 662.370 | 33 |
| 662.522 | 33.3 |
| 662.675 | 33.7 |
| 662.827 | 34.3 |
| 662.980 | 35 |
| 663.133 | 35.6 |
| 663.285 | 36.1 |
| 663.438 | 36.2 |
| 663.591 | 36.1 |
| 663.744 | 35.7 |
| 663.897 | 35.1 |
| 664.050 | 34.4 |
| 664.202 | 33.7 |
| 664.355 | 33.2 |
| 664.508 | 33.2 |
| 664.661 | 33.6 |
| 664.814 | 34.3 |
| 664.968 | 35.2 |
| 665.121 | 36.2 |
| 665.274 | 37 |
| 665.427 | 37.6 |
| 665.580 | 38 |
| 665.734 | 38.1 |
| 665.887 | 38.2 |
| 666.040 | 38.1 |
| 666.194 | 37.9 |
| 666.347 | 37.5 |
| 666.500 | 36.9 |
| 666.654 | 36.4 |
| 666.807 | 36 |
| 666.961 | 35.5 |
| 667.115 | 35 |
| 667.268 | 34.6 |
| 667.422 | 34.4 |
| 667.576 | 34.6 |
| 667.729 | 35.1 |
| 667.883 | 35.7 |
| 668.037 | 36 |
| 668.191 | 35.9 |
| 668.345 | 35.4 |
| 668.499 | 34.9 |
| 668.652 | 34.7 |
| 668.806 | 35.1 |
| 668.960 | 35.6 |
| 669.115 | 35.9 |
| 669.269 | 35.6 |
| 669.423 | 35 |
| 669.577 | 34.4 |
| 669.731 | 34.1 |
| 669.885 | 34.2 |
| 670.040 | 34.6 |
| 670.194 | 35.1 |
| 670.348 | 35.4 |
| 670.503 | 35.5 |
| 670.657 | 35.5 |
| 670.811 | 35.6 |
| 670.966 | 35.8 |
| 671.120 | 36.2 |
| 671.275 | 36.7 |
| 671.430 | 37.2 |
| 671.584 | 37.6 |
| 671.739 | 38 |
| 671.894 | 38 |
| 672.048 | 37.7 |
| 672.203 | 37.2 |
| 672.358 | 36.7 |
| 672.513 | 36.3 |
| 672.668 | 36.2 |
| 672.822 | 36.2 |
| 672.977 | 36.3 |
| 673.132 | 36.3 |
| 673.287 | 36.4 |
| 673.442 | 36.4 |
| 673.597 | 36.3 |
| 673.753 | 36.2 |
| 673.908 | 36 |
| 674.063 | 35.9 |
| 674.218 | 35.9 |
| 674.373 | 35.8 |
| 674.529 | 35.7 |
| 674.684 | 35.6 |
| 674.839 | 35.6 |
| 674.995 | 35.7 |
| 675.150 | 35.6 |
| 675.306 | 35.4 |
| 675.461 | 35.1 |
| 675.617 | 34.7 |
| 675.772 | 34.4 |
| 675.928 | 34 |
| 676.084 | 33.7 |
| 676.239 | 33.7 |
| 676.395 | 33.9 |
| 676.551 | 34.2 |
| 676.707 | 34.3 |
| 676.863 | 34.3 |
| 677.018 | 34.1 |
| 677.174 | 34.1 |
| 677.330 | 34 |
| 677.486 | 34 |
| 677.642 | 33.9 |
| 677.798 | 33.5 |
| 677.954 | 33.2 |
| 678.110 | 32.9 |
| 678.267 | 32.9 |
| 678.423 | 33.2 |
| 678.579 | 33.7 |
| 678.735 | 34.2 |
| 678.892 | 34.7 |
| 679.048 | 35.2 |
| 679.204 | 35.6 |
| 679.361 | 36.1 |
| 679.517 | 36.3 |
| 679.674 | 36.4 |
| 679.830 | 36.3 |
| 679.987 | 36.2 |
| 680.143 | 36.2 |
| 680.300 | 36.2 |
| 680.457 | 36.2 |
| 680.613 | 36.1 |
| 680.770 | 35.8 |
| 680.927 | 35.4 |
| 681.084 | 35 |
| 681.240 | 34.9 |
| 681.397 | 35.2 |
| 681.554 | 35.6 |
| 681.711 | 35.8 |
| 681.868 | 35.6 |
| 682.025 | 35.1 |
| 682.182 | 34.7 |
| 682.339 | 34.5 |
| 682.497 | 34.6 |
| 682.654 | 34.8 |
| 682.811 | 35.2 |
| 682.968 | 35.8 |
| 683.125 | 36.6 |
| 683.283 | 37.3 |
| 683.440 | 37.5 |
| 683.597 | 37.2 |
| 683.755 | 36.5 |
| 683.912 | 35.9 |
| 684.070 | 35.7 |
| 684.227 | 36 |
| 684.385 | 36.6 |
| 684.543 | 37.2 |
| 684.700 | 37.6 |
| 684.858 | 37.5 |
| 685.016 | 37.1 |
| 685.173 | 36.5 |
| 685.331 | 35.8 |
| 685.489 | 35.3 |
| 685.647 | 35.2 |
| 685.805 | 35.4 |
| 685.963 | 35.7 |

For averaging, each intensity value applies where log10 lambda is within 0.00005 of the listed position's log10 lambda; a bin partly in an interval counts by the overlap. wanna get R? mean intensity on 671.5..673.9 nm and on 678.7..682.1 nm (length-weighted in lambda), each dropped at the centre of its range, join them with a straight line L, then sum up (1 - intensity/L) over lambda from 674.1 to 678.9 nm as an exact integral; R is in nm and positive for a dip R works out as 0.24 nm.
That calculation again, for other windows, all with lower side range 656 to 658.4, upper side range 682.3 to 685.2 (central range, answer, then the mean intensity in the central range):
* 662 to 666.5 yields -0.08 nm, 35.4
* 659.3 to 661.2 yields -0.10 nm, 36.2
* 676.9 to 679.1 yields 0.13 nm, 33.8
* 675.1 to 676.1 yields 0.03 nm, 34.7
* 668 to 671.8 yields -0.04 nm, 35.6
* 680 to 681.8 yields 0.02 nm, 35.7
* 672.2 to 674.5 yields -0.05 nm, 36.2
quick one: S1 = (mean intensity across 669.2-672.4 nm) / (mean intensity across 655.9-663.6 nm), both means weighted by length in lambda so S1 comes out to 1.02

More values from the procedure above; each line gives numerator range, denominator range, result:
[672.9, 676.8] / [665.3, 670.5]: 0.99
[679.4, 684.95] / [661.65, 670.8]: 1.02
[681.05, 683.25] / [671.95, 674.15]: 0.97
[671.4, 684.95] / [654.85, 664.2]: 1.01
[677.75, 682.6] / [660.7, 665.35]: 1.00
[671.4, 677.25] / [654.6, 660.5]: 1.01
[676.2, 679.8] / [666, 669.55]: 0.96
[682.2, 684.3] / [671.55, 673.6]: 0.98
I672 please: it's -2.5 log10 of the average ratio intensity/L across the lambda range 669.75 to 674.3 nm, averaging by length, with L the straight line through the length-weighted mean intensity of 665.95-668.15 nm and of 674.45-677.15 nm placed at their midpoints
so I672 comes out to -0.030 mag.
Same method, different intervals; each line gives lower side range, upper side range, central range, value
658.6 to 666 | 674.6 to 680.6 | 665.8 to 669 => -0.016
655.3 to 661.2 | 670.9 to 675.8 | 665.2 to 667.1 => -0.038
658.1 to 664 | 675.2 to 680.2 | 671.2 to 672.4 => -0.074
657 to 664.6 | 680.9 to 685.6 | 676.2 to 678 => 0.056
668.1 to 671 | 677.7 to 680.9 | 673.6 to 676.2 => -0.007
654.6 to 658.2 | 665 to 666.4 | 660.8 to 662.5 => 0.032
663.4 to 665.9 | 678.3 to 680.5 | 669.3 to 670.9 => 0.016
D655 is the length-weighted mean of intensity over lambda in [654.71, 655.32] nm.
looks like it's 34.8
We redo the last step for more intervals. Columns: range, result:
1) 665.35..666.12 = 38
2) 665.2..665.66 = 37.5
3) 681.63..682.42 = 35.1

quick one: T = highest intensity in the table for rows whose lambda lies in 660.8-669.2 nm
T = 38.2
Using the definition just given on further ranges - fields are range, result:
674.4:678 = 35.7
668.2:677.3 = 38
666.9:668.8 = 36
